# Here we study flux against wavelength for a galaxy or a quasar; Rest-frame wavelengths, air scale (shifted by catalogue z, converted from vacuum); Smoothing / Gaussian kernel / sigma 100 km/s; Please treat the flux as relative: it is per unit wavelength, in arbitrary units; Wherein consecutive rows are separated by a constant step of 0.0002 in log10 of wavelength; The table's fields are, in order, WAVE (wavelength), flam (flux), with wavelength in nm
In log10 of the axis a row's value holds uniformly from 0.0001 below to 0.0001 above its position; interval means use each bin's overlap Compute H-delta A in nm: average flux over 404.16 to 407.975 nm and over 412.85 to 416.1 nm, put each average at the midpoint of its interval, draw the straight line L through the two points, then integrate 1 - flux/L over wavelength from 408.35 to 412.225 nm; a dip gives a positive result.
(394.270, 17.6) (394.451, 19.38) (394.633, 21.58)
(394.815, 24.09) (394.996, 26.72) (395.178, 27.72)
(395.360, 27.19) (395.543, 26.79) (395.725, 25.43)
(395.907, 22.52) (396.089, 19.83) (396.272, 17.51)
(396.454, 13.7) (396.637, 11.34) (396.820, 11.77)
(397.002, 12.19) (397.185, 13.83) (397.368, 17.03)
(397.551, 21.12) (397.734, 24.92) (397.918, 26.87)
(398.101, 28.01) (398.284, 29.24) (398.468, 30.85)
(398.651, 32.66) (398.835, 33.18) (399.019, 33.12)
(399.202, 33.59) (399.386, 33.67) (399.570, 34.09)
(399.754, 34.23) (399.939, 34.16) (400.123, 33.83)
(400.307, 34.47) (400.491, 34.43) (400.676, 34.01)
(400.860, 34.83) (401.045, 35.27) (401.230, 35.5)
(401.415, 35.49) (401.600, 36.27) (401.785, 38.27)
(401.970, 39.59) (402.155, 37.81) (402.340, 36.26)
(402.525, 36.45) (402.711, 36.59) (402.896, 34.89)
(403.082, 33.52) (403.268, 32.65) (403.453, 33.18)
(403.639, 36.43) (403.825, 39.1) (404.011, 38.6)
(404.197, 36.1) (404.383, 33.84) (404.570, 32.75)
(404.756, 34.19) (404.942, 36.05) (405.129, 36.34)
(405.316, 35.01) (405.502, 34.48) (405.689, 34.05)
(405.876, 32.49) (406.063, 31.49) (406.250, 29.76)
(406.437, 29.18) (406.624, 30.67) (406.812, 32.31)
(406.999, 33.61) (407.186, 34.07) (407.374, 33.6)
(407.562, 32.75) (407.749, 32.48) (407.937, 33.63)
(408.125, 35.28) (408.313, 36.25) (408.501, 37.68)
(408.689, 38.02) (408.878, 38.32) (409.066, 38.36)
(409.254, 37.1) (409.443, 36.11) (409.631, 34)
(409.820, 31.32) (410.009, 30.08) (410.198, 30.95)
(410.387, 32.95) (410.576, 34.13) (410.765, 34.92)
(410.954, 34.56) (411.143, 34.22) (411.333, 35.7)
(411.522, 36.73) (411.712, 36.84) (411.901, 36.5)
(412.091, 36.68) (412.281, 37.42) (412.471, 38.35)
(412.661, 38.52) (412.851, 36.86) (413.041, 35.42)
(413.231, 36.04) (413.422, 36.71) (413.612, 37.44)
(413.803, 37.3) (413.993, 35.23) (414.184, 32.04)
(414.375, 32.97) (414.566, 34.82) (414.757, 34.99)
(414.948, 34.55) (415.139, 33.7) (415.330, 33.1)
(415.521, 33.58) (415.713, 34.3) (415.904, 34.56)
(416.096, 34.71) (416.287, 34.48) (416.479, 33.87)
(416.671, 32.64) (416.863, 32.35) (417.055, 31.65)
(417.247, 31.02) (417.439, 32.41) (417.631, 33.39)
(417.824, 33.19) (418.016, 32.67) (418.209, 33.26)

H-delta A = -0.14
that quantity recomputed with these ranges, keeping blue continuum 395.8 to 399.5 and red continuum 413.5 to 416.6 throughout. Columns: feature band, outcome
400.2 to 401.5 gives -0.48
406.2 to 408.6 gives -0.29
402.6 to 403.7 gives -0.31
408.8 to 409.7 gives -0.18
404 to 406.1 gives -0.48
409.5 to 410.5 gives -0.03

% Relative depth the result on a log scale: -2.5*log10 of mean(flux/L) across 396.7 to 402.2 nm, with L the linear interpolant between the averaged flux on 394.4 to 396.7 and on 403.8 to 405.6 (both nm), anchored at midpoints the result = -0.083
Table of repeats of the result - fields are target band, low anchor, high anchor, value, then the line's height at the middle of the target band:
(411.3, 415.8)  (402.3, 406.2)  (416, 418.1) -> -0.07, 33.5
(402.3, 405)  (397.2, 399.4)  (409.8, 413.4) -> -0.15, 30.9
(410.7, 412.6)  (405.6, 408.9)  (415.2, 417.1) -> -0.08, 33.6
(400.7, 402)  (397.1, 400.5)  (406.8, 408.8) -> -0.17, 31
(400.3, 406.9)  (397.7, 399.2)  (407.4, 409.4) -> -0.05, 33.2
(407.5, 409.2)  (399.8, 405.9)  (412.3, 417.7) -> -0.03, 35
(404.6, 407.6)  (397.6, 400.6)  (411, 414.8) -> 0.03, 34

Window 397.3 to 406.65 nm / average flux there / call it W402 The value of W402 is 33.4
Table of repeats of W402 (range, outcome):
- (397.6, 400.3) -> 31.5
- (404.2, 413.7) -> 34.7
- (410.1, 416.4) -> 35.2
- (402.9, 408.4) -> 33.9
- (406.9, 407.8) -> 33.4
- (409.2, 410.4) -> 33.1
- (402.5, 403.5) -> 34.5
